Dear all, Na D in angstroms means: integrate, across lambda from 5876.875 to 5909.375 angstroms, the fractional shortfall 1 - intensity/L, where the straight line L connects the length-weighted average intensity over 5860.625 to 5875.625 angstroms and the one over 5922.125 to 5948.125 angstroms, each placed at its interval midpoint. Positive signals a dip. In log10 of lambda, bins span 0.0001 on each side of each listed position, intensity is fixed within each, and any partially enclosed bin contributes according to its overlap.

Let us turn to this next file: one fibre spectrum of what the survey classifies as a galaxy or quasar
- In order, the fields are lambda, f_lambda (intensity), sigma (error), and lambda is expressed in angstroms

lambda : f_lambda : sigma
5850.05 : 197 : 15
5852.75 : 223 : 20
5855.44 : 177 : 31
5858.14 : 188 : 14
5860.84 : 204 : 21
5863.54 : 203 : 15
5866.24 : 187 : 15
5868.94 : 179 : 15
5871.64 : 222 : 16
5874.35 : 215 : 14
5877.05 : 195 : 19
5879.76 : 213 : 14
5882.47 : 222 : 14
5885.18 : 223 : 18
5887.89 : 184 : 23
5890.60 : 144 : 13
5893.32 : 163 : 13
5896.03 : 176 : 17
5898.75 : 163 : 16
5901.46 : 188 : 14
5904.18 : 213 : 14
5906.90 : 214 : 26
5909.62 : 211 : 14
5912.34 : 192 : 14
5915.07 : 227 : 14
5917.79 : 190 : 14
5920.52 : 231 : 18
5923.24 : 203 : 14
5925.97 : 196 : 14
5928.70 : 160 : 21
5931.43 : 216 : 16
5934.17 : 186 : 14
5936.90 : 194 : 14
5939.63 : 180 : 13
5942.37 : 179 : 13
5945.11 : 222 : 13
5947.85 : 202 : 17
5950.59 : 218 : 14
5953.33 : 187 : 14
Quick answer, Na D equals 1.0 angstroms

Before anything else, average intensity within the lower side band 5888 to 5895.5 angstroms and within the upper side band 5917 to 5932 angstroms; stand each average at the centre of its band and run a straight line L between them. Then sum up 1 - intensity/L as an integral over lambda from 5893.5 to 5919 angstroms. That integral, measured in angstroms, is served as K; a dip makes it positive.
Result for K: -2.5 angstroms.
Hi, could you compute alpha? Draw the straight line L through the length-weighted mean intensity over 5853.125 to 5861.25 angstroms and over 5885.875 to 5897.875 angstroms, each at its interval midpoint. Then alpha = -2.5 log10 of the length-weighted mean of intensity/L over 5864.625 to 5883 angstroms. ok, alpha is -0.13 mag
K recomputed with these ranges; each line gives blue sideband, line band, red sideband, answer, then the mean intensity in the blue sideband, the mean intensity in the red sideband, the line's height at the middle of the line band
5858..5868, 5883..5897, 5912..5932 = 1.3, 196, 202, 199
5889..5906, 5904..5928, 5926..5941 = -3.3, 176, 188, 182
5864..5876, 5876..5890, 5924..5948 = -0.4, 201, 192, 199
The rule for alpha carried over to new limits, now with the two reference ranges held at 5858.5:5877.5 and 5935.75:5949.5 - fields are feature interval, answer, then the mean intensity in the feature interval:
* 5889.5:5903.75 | 0.167 mag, 170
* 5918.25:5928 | -0.042 mag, 205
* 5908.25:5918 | -0.049 mag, 207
